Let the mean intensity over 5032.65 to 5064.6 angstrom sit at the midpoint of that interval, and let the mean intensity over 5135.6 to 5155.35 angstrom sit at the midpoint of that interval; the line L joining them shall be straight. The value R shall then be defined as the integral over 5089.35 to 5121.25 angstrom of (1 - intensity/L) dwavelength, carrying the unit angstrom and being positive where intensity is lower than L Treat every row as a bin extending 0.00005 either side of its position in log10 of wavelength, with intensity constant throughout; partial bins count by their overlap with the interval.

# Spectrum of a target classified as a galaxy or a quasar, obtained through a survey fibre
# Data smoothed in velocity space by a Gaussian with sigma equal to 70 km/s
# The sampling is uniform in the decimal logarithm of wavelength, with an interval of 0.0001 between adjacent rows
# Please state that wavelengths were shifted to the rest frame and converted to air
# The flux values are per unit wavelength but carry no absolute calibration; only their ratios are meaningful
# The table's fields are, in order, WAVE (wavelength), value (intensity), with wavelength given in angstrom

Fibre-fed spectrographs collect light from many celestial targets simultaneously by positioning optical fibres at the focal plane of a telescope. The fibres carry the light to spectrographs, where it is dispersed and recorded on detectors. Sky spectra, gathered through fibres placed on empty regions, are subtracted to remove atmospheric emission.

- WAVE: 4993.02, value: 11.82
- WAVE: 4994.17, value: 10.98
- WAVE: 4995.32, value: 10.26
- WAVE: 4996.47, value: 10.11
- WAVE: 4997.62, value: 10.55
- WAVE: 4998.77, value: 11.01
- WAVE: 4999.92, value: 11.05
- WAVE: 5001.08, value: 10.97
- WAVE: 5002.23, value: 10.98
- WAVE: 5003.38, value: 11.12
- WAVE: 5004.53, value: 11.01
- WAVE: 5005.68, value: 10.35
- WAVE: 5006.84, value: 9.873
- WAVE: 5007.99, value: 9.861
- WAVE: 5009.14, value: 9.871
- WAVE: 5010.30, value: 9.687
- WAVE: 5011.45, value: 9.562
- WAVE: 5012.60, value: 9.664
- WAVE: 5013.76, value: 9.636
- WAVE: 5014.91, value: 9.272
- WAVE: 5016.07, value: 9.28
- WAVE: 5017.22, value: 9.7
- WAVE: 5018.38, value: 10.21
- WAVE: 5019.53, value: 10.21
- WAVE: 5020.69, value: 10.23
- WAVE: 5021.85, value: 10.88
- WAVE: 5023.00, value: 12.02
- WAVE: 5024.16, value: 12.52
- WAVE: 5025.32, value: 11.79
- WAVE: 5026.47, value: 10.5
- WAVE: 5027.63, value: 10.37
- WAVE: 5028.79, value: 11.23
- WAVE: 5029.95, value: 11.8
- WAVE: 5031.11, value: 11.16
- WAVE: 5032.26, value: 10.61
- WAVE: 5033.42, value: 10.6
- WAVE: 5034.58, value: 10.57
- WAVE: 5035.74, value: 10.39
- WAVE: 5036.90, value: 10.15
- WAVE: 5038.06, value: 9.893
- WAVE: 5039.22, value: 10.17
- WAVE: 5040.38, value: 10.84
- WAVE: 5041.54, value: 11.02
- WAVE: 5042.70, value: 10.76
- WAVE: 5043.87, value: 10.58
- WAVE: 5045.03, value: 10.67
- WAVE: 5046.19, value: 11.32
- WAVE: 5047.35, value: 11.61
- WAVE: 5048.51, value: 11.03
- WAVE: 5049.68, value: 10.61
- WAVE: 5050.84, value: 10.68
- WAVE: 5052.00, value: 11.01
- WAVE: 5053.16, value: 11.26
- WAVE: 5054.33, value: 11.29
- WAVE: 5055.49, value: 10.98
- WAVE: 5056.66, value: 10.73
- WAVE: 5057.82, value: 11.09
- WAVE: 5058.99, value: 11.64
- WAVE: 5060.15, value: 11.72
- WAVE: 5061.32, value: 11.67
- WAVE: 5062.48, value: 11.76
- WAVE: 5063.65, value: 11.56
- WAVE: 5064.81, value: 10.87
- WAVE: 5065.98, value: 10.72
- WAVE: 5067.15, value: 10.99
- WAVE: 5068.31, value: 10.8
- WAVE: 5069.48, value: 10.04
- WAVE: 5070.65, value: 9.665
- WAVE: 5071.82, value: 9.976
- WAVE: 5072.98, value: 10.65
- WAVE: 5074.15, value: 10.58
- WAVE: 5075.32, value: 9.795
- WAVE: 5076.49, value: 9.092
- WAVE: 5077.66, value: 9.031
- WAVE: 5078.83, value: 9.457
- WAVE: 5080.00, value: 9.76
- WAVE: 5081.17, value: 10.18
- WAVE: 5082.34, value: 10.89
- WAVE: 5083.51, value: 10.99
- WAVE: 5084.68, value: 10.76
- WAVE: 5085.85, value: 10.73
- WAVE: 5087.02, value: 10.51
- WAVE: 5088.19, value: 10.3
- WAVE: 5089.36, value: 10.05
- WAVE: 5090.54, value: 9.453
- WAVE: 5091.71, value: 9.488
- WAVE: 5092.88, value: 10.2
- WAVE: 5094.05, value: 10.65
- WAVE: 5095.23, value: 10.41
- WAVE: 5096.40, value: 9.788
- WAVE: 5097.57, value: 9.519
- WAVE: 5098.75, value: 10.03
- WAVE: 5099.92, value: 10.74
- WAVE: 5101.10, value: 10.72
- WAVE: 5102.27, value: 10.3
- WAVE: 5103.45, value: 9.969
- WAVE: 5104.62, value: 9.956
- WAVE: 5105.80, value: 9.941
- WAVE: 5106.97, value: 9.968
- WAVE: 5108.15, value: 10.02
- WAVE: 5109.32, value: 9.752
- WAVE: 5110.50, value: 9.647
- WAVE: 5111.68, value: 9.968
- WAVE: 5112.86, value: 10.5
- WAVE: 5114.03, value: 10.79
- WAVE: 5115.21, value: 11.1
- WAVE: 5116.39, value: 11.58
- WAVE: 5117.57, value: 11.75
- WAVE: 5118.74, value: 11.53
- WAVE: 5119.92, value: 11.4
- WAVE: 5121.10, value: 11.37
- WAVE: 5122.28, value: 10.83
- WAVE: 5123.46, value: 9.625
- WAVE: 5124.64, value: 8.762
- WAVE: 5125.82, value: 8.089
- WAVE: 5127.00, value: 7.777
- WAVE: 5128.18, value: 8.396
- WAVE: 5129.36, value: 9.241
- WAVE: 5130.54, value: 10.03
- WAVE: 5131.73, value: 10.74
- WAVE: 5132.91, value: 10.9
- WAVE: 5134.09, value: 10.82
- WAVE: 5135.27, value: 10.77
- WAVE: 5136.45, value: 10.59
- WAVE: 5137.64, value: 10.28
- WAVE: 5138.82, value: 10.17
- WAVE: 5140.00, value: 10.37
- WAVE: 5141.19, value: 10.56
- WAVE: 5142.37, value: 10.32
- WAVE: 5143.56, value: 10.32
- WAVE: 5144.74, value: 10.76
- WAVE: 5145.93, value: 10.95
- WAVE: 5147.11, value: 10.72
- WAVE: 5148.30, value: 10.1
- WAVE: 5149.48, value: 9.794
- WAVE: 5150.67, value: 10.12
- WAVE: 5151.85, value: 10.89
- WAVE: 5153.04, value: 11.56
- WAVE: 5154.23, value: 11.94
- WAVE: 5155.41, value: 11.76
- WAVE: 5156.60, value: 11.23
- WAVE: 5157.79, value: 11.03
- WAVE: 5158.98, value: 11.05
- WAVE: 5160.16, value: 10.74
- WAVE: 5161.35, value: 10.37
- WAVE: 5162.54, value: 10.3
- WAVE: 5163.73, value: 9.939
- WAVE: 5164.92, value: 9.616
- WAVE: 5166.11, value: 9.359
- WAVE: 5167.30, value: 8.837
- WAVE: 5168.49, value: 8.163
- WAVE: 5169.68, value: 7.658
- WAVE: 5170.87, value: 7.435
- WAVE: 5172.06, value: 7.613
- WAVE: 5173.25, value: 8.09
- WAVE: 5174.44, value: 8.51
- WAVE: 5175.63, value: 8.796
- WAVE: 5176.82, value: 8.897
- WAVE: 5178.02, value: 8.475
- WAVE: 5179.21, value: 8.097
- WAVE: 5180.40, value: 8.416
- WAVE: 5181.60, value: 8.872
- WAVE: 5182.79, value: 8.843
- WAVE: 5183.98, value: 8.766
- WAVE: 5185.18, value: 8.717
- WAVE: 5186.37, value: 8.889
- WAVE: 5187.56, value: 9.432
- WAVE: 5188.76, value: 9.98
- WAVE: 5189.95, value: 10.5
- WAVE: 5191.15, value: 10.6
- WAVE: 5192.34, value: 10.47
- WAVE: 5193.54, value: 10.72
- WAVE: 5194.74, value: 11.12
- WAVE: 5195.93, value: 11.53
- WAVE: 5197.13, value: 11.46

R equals 1.1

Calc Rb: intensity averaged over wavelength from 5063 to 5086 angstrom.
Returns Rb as 10.3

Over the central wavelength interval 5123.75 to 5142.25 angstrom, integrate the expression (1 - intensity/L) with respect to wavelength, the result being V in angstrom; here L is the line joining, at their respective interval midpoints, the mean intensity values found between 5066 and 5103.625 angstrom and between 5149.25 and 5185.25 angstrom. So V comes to -0.14 angstrom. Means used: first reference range 10.2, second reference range 9.48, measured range 9.84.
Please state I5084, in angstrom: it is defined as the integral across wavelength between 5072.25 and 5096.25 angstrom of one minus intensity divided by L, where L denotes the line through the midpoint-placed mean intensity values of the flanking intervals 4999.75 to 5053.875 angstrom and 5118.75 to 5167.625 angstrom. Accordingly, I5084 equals 0.7 angstrom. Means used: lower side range 10.6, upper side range 10.3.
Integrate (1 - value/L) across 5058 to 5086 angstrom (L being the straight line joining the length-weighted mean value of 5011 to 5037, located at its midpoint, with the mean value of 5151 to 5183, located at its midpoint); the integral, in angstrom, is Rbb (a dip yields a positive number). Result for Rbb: -1.0 angstrom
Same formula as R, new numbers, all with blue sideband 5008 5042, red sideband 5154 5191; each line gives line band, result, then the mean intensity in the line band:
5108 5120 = -1.1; 10.7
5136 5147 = -1.0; 10.5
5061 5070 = -0.8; 11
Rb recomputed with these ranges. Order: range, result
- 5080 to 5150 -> 10.3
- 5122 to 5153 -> 10.1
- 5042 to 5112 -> 10.5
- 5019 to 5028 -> 11.1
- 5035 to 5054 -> 10.8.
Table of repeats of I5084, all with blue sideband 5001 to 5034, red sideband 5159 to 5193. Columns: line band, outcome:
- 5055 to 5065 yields -1.2 angstrom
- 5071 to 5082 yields 0.2 angstrom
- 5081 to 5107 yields -1.1 angstrom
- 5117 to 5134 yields -0.9 angstrom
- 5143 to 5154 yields -1.5 angstrom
